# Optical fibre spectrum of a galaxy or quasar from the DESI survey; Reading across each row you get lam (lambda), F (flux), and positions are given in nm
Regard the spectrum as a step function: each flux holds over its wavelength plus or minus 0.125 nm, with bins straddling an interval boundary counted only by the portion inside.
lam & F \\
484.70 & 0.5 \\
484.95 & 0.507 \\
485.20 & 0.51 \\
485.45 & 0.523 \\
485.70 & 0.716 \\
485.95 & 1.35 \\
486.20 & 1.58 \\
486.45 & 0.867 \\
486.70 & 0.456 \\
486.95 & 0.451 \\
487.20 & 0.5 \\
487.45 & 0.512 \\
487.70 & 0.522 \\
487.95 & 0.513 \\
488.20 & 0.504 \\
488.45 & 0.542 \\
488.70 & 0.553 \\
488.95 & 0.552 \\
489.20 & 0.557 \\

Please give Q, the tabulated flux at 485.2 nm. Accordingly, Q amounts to 0.51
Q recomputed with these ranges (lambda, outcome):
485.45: 0.523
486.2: 1.58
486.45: 0.867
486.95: 0.451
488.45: 0.542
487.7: 0.522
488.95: 0.552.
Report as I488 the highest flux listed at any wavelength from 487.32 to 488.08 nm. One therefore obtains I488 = 0.522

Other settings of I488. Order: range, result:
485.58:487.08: 1.58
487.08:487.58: 0.512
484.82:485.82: 0.716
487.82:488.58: 0.542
